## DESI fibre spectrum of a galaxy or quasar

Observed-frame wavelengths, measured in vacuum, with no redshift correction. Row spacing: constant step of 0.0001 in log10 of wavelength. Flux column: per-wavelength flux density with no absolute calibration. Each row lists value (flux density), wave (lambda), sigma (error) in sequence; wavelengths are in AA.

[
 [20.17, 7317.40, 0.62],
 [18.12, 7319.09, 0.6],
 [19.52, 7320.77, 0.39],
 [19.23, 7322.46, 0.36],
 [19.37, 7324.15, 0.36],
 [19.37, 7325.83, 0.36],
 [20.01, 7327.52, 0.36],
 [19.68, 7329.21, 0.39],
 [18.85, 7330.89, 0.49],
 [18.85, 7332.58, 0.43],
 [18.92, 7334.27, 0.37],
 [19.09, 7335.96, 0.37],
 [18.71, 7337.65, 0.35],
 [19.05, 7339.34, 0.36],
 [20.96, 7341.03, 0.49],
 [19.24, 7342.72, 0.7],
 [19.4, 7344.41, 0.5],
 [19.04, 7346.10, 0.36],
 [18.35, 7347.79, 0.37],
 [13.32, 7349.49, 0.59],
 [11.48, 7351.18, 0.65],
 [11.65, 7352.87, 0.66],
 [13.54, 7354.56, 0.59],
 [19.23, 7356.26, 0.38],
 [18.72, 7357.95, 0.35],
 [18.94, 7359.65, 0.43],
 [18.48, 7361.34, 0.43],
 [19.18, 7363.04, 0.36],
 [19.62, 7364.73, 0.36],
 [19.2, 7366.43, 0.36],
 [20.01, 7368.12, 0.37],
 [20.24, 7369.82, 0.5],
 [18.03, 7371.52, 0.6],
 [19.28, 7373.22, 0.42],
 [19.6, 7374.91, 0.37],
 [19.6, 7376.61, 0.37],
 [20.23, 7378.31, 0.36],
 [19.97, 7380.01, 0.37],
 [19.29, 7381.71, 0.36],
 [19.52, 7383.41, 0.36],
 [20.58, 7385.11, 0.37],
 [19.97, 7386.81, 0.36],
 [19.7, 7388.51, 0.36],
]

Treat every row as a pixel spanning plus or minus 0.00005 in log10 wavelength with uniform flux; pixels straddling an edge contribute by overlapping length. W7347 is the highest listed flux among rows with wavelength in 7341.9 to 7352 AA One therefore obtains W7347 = 19.4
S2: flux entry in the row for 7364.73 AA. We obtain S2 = 19.62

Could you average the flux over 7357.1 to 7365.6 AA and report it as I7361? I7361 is 19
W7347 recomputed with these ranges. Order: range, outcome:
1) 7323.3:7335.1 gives 20.01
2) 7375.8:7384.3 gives 20.23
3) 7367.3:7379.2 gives 20.24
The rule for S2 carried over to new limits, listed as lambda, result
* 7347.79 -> 18.35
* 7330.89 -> 18.85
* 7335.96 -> 19.09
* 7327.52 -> 20.01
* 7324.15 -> 19.37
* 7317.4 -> 20.17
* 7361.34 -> 18.48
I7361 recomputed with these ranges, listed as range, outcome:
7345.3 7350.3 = 16.9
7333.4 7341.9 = 19.3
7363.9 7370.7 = 19.7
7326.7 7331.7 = 19.5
